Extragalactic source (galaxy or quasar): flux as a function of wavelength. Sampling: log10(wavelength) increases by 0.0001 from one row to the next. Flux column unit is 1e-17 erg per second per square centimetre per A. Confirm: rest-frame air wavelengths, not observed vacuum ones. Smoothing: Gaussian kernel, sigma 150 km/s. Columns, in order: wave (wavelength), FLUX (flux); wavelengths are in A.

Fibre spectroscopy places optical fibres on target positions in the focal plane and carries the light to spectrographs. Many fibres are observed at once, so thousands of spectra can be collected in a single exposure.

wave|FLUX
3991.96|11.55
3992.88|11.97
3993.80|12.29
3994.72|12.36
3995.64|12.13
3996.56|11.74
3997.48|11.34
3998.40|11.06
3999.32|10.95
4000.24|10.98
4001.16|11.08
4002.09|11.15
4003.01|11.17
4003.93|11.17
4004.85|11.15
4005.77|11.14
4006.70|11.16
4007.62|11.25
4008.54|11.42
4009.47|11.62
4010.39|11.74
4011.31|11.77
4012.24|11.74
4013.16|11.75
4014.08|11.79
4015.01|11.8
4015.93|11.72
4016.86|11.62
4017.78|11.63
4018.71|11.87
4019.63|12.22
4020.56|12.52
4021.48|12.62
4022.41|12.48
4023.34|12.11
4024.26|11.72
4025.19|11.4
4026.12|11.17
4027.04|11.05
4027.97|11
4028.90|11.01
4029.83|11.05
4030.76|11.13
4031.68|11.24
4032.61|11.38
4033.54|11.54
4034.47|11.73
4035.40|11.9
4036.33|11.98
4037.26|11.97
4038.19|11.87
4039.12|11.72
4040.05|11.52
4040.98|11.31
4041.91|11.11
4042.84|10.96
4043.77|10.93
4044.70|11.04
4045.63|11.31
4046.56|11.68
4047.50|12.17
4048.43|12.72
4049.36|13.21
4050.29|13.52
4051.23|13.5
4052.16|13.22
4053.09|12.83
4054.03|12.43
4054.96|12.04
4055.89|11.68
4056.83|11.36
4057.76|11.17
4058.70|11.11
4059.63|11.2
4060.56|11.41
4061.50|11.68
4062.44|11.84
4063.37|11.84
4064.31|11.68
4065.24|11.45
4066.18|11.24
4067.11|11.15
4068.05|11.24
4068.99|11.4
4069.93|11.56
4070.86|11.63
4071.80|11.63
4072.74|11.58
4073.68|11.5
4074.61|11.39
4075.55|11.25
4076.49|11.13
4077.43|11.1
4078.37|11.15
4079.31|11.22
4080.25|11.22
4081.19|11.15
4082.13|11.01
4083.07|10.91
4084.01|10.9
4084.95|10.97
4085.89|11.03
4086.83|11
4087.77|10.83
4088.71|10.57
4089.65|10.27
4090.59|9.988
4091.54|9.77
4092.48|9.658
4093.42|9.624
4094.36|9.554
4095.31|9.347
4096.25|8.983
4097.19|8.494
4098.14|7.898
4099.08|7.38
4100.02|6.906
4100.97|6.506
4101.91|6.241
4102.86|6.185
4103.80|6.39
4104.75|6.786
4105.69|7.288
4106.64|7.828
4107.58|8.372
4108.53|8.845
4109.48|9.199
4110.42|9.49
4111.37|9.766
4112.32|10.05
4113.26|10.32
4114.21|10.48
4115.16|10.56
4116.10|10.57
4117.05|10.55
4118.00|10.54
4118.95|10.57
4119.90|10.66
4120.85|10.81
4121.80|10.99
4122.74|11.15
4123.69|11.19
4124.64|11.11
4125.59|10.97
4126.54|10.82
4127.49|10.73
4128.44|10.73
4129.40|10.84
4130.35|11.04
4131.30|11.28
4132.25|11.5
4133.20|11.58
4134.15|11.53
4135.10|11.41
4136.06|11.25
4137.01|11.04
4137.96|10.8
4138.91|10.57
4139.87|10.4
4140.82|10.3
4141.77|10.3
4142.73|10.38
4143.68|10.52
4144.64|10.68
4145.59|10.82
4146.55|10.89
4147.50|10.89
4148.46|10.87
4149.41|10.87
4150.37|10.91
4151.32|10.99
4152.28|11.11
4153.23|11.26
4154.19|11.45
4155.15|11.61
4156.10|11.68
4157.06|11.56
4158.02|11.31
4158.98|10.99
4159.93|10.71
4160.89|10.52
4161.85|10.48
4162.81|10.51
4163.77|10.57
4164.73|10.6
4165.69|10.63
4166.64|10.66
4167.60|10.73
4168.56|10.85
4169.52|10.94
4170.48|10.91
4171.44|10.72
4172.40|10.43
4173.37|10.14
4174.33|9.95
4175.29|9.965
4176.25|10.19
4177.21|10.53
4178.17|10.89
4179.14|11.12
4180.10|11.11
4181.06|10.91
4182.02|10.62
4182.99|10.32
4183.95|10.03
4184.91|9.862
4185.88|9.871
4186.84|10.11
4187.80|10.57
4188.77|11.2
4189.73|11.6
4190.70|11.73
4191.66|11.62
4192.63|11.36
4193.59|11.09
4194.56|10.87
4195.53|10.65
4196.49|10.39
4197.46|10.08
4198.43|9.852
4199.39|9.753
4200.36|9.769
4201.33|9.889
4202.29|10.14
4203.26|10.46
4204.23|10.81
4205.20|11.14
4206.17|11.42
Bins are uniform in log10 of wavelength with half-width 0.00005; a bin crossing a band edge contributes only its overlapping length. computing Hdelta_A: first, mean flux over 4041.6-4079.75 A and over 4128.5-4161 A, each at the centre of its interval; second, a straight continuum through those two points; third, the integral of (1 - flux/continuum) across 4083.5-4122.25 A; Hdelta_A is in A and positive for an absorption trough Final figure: 6.9 A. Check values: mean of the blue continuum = 11.7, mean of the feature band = 9.32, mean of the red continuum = 11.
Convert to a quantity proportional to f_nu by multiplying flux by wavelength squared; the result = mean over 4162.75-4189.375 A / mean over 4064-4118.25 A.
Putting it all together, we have 1.1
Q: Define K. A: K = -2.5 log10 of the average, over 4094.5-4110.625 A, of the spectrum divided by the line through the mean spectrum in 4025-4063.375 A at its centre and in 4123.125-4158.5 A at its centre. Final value 0.40 mag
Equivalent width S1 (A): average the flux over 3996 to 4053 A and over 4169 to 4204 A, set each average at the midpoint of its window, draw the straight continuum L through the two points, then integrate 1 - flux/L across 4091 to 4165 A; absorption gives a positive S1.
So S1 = 5.49 A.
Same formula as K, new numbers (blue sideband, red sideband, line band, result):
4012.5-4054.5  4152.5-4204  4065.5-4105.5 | 0.15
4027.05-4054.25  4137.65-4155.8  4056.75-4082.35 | 0.02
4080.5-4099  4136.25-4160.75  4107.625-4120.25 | 0.04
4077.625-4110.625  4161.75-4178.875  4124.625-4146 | -0.10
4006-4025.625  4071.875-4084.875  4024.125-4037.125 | 0.03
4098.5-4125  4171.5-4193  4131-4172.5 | -0.10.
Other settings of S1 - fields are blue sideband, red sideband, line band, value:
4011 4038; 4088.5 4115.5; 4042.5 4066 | -3.09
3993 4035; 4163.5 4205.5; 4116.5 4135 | -0.12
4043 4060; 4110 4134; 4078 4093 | 0.92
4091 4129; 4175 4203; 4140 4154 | -1.22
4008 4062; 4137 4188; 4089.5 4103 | 3.35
